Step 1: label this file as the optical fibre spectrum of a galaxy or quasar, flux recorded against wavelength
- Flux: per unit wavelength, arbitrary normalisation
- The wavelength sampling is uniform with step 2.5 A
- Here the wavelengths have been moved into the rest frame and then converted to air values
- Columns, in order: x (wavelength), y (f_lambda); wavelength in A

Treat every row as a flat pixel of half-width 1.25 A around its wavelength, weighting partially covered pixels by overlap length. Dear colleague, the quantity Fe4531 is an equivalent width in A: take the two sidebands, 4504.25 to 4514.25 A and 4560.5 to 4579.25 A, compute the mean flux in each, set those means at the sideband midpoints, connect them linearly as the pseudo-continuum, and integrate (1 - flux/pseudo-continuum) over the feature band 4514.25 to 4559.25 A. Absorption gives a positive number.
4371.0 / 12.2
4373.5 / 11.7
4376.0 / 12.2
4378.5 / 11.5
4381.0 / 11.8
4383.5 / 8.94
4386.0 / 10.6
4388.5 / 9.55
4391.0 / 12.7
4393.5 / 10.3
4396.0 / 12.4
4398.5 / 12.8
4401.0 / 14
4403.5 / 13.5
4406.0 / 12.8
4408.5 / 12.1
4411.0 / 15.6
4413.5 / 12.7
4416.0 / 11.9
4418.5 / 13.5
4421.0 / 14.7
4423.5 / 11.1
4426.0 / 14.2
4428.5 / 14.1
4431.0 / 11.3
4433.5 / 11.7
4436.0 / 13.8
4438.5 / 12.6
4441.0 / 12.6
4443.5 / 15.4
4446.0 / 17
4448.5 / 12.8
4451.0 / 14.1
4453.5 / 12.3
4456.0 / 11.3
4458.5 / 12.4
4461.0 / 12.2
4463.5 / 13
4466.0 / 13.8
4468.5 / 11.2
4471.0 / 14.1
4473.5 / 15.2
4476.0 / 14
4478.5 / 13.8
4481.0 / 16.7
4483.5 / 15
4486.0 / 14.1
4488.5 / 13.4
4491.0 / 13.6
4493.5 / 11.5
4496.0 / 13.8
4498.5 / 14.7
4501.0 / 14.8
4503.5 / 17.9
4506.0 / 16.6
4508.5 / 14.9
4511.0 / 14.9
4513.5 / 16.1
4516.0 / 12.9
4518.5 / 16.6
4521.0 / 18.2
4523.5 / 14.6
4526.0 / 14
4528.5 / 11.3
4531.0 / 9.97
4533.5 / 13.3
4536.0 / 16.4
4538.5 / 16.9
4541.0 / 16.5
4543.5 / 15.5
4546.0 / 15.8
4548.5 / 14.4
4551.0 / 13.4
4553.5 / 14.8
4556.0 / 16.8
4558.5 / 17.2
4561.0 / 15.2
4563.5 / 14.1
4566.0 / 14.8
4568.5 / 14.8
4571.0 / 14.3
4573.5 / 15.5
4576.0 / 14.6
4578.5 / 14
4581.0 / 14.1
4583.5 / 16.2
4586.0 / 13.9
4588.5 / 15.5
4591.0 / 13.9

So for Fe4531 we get 0.9 A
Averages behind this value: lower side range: 15.7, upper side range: 14.7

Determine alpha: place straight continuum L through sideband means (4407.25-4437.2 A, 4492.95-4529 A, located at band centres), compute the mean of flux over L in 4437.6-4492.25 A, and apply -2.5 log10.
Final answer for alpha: 0.02 mag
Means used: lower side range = 13.1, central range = 13.7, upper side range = 15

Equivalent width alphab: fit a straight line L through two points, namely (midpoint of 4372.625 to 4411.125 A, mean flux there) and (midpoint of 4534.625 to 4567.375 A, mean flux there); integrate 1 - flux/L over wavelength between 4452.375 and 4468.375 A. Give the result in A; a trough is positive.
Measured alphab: 1.3 A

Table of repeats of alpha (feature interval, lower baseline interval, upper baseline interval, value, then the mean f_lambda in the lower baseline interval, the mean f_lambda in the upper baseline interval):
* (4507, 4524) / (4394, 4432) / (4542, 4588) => -0.084 mag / 13.1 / 15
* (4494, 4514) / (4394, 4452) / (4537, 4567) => -0.046 mag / 13.3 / 15.5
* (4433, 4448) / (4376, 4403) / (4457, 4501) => -0.092 mag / 11.6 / 13.7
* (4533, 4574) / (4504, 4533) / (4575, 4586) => -0.050 mag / 14.6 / 14.6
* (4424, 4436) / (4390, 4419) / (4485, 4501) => 0.020 mag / 12.8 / 13.6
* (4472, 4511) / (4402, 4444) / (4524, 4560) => -0.047 mag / 13.1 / 14.7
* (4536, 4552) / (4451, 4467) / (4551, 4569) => -0.049 mag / 12.6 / 15.3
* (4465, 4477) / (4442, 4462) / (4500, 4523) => 0.044 mag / 13.4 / 15.8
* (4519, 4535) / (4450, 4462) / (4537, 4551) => 0.093 mag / 12.4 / 15.6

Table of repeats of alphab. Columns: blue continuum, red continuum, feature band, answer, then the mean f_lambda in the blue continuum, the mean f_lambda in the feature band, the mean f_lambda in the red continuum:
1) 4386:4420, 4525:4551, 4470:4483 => -1.2 A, 12.5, 14.8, 14.4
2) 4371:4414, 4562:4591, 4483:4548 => -4.3 A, 12.1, 14.7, 14.7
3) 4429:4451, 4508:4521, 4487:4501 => 1.2 A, 13.5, 13.5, 15.4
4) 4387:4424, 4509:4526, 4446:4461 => 1.0 A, 12.7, 12.9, 15.4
